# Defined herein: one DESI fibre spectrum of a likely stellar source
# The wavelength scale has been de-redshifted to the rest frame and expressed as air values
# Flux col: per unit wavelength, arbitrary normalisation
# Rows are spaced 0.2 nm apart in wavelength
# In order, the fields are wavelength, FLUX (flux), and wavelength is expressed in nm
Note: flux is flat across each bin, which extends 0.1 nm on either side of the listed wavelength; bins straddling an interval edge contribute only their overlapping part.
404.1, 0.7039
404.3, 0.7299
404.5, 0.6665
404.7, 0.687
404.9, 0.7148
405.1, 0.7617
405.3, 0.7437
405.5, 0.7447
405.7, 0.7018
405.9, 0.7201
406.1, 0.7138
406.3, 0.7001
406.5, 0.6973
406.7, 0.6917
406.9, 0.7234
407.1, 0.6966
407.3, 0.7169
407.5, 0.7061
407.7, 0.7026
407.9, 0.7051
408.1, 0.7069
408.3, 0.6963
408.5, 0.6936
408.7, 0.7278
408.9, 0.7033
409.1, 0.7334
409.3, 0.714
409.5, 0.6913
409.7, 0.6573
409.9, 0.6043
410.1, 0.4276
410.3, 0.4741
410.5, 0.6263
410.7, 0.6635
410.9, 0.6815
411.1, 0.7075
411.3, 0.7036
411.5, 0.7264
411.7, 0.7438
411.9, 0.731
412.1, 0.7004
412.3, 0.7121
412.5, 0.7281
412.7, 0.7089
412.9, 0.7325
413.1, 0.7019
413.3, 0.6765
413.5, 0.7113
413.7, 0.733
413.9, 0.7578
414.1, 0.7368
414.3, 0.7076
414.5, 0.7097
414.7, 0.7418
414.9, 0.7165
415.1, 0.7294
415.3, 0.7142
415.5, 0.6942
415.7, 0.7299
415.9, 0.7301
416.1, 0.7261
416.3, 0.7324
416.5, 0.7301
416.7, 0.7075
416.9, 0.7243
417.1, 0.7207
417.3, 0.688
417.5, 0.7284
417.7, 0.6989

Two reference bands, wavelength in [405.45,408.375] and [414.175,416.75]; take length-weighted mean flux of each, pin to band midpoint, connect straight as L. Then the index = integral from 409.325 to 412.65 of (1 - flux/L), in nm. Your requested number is 0.24 nm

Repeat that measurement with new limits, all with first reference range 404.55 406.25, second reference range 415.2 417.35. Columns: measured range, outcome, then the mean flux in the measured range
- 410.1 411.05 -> 0.16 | 0.597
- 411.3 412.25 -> 0.00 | 0.722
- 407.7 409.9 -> 0.07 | 0.698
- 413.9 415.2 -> -0.01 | 0.726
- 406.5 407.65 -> 0.02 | 0.706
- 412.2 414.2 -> 0.00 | 0.72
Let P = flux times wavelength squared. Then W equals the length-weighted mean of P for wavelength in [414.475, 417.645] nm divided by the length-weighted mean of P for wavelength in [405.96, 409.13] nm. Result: 1.06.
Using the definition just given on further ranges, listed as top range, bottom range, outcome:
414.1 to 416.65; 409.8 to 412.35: 1.13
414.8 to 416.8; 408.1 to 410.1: 1.10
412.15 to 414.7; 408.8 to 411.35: 1.13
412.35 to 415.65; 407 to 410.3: 1.10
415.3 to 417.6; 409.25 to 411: 1.21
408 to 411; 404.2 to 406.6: 0.93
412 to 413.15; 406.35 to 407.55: 1.04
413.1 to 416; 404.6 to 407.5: 1.05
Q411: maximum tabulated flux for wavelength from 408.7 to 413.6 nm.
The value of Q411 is 0.7438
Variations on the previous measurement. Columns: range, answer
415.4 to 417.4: 0.7324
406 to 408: 0.7234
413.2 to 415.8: 0.7578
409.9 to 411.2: 0.7075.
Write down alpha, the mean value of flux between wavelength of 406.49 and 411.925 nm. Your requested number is 0.679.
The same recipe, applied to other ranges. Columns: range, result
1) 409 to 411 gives 0.627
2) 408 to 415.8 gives 0.694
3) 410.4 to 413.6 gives 0.703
